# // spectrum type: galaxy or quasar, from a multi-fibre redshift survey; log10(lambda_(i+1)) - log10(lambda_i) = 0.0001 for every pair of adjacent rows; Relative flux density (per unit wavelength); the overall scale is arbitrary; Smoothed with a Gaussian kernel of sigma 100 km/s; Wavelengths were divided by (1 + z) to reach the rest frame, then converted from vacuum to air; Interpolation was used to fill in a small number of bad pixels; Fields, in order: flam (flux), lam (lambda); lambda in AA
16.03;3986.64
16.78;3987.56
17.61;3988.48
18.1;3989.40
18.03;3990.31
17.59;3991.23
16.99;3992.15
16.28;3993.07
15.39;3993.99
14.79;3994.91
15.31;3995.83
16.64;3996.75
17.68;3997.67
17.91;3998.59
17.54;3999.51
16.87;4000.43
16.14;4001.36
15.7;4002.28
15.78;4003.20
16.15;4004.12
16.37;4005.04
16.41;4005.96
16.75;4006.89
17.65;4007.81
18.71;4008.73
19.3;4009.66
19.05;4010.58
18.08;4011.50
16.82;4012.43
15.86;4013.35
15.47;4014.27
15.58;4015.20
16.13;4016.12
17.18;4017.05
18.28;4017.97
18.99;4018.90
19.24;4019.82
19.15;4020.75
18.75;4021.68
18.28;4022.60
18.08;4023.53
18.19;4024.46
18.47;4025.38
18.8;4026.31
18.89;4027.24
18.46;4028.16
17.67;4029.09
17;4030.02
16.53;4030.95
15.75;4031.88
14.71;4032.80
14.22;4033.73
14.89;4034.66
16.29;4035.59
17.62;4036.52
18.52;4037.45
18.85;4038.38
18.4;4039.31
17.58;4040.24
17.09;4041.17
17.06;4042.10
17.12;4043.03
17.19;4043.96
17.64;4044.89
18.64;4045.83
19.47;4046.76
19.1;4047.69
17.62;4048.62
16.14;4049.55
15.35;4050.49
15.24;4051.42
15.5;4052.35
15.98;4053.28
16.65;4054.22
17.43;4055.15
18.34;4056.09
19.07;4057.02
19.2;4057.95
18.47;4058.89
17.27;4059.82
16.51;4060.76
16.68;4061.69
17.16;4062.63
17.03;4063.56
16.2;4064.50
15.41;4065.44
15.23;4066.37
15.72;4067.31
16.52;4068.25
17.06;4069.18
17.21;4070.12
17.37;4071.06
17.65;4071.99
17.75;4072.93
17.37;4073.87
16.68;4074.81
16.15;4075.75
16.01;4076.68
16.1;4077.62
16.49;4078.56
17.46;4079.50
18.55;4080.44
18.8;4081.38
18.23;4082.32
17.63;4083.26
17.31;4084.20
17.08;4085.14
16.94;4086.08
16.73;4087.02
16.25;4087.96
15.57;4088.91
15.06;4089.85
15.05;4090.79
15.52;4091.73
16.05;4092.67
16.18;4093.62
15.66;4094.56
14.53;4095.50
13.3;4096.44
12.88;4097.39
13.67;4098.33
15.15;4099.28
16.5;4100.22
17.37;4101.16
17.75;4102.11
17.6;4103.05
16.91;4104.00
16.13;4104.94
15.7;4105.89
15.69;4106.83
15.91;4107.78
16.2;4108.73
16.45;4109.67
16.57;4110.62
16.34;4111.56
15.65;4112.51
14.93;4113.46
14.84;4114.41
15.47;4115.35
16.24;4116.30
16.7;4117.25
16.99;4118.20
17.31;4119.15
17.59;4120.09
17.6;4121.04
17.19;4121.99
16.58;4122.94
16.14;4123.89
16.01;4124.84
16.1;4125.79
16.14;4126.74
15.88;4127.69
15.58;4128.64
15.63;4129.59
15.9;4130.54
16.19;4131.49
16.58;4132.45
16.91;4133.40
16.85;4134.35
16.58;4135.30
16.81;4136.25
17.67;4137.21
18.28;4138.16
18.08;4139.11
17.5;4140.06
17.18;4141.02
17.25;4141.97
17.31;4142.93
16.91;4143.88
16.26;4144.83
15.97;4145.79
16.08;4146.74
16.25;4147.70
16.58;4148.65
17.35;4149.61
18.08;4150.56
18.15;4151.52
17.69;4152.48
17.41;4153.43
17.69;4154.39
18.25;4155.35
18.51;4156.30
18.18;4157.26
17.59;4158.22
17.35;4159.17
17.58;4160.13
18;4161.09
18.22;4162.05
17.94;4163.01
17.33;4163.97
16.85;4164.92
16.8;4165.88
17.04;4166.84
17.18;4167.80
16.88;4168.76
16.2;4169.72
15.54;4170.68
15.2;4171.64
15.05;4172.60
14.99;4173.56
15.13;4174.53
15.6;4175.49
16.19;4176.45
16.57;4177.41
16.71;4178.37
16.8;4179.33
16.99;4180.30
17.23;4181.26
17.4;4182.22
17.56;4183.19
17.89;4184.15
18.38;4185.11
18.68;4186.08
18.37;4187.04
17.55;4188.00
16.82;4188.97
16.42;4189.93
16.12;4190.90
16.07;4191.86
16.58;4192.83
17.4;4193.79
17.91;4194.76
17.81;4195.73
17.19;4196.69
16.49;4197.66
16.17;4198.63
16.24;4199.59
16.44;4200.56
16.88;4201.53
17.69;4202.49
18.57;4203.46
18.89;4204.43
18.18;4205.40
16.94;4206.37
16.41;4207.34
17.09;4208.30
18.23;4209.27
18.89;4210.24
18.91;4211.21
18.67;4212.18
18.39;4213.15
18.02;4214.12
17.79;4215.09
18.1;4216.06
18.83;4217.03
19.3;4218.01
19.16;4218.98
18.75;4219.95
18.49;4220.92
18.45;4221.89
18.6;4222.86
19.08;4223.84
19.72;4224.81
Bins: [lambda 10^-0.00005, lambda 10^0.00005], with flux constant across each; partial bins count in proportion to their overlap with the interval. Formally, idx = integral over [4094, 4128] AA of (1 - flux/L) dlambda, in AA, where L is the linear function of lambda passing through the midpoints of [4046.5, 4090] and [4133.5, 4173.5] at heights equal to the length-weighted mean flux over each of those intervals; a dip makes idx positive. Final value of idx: 2.03 AA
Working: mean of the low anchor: 17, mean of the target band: 16.1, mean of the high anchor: 17.1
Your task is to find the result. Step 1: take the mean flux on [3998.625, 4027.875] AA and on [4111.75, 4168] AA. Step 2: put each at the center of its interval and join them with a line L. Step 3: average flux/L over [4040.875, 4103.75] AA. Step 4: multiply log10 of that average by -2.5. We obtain 0.03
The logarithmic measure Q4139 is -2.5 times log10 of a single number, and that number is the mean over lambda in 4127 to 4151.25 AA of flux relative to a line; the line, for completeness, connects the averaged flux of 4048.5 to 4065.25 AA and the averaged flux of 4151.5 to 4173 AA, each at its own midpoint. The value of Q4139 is 0.02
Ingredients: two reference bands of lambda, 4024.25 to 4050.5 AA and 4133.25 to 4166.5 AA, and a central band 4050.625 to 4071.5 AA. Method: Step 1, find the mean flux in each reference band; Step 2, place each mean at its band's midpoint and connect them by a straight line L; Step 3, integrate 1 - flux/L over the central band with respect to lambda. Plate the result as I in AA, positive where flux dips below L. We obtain 0.6 AA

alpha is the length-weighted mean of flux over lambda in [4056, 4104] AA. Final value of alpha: 16.6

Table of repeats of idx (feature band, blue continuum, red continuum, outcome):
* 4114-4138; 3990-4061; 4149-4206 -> 1.0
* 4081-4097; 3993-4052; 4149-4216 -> 1.0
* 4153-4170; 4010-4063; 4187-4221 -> 0.1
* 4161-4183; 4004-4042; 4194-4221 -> 1.5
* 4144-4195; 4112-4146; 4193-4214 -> 0.3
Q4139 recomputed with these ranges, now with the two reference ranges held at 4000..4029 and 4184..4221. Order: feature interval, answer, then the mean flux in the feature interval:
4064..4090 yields 0.05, 16.8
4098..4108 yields 0.09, 16.3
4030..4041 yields 0.05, 16.7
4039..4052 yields 0.01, 17.4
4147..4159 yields 0.00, 17.6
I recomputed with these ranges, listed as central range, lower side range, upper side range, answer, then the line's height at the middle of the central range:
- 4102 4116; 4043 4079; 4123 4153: 0.6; 16.9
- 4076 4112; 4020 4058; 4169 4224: 2.4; 17.4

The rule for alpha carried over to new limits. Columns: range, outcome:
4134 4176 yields 17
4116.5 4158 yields 17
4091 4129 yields 16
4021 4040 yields 17.4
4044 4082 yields 17.1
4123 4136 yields 16.2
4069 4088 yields 17.2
